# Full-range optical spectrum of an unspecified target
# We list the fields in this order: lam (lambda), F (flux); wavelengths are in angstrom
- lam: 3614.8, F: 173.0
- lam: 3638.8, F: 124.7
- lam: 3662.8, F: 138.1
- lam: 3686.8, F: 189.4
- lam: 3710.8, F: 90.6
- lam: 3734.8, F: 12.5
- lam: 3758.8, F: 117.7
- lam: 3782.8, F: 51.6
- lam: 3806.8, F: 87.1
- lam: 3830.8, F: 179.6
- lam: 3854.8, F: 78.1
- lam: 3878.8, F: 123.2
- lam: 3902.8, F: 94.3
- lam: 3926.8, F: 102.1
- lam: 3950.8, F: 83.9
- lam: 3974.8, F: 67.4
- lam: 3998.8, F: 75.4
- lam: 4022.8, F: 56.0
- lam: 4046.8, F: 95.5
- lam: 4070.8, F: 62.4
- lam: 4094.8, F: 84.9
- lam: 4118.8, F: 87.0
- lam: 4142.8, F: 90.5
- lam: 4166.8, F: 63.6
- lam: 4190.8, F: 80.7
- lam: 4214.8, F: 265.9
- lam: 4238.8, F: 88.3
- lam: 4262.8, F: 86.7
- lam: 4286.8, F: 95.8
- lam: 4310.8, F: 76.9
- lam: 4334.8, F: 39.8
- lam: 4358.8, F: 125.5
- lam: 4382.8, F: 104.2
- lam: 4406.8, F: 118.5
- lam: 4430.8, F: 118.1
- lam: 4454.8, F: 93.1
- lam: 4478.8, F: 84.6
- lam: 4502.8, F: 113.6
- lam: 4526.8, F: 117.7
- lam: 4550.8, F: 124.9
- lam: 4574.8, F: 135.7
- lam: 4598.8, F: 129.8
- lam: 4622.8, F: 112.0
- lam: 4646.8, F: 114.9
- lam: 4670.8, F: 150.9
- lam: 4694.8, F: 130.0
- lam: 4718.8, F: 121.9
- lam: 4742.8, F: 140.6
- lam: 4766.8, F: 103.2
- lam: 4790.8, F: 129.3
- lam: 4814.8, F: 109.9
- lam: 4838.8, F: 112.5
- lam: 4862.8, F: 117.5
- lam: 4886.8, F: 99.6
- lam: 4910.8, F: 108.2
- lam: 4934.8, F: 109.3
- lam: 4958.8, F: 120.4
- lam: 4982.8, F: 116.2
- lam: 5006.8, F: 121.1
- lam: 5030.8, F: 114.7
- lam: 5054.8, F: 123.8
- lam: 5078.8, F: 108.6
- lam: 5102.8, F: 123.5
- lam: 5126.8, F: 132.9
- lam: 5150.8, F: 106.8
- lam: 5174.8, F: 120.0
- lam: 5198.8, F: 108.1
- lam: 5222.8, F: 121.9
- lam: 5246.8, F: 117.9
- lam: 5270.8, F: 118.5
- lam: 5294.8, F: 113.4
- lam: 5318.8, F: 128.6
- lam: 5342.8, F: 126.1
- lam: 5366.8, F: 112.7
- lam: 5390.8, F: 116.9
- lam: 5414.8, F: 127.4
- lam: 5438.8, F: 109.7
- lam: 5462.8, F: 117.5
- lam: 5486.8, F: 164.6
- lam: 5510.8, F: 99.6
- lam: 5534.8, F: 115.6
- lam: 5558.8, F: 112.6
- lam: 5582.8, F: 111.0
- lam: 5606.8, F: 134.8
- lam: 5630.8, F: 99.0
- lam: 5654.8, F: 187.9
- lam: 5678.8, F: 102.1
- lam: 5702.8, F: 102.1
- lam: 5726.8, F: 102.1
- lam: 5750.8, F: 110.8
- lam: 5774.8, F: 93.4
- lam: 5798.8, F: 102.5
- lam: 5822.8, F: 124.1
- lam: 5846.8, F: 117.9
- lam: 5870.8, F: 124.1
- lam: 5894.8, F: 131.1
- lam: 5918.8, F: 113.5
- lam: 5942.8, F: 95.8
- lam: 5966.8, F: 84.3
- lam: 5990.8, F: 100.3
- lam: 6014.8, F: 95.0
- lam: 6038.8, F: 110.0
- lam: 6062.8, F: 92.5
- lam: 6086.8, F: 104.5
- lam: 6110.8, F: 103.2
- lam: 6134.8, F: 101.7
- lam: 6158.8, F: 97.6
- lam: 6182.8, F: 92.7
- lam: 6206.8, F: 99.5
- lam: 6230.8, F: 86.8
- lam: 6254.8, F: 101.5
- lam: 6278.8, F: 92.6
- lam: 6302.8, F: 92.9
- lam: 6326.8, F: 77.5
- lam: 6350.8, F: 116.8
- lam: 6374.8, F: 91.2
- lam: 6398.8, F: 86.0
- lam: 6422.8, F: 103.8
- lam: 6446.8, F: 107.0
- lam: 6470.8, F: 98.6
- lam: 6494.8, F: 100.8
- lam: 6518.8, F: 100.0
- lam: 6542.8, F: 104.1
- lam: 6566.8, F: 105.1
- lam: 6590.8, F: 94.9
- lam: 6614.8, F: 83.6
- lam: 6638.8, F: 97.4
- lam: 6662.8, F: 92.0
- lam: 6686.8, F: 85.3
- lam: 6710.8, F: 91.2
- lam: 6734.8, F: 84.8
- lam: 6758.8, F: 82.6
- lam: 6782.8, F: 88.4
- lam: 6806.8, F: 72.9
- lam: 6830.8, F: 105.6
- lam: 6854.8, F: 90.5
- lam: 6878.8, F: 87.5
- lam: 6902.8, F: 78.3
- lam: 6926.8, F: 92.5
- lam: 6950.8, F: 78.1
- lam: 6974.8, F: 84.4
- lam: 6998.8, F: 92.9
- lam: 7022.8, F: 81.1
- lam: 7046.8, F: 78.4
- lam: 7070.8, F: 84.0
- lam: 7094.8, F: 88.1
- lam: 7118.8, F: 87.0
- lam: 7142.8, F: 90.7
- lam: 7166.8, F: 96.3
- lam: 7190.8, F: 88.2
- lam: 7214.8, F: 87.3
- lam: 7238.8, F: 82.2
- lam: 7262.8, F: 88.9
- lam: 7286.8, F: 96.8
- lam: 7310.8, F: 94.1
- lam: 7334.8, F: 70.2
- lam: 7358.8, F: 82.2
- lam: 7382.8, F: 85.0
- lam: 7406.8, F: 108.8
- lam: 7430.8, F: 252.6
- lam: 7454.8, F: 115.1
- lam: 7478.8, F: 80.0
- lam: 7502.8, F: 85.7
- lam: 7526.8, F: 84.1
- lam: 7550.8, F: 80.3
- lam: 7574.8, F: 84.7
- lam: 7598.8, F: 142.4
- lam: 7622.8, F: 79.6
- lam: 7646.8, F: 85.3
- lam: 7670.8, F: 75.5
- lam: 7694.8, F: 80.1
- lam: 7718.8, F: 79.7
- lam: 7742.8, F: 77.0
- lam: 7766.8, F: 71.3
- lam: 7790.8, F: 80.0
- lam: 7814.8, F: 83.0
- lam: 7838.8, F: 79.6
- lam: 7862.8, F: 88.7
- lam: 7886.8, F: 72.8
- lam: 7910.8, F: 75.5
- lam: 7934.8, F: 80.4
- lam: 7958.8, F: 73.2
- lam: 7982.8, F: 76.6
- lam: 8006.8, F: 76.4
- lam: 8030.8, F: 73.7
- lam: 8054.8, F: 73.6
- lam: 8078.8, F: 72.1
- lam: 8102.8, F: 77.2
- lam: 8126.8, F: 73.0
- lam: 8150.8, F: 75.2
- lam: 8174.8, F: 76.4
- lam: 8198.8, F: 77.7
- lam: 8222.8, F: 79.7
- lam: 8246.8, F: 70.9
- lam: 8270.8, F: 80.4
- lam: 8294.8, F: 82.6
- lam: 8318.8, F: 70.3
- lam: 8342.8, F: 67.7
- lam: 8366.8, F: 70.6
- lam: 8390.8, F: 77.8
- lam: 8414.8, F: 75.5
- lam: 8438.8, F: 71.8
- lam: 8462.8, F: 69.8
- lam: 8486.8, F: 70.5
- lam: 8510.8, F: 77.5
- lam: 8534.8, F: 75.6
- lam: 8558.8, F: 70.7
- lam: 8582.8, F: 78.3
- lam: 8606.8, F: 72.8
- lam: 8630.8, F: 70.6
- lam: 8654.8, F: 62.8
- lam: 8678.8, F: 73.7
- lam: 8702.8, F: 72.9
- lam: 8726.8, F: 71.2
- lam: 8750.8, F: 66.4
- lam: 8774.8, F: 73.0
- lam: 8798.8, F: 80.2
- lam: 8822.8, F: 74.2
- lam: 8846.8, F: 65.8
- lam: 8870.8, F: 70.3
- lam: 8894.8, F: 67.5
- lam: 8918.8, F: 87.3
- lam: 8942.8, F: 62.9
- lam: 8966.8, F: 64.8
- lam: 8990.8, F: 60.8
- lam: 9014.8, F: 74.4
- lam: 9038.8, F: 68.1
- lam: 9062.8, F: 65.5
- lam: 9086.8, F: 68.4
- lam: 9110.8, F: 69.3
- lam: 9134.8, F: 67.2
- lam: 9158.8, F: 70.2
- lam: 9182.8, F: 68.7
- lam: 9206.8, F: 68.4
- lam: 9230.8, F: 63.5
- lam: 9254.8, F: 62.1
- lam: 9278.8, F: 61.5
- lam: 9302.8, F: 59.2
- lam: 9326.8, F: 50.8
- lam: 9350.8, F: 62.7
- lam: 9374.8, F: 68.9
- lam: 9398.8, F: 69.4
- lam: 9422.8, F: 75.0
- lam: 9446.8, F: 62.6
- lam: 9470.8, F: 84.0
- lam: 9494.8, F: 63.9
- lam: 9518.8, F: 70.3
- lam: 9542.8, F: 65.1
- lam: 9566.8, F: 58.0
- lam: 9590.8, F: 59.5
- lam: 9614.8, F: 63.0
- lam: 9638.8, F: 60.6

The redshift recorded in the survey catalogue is 0.130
